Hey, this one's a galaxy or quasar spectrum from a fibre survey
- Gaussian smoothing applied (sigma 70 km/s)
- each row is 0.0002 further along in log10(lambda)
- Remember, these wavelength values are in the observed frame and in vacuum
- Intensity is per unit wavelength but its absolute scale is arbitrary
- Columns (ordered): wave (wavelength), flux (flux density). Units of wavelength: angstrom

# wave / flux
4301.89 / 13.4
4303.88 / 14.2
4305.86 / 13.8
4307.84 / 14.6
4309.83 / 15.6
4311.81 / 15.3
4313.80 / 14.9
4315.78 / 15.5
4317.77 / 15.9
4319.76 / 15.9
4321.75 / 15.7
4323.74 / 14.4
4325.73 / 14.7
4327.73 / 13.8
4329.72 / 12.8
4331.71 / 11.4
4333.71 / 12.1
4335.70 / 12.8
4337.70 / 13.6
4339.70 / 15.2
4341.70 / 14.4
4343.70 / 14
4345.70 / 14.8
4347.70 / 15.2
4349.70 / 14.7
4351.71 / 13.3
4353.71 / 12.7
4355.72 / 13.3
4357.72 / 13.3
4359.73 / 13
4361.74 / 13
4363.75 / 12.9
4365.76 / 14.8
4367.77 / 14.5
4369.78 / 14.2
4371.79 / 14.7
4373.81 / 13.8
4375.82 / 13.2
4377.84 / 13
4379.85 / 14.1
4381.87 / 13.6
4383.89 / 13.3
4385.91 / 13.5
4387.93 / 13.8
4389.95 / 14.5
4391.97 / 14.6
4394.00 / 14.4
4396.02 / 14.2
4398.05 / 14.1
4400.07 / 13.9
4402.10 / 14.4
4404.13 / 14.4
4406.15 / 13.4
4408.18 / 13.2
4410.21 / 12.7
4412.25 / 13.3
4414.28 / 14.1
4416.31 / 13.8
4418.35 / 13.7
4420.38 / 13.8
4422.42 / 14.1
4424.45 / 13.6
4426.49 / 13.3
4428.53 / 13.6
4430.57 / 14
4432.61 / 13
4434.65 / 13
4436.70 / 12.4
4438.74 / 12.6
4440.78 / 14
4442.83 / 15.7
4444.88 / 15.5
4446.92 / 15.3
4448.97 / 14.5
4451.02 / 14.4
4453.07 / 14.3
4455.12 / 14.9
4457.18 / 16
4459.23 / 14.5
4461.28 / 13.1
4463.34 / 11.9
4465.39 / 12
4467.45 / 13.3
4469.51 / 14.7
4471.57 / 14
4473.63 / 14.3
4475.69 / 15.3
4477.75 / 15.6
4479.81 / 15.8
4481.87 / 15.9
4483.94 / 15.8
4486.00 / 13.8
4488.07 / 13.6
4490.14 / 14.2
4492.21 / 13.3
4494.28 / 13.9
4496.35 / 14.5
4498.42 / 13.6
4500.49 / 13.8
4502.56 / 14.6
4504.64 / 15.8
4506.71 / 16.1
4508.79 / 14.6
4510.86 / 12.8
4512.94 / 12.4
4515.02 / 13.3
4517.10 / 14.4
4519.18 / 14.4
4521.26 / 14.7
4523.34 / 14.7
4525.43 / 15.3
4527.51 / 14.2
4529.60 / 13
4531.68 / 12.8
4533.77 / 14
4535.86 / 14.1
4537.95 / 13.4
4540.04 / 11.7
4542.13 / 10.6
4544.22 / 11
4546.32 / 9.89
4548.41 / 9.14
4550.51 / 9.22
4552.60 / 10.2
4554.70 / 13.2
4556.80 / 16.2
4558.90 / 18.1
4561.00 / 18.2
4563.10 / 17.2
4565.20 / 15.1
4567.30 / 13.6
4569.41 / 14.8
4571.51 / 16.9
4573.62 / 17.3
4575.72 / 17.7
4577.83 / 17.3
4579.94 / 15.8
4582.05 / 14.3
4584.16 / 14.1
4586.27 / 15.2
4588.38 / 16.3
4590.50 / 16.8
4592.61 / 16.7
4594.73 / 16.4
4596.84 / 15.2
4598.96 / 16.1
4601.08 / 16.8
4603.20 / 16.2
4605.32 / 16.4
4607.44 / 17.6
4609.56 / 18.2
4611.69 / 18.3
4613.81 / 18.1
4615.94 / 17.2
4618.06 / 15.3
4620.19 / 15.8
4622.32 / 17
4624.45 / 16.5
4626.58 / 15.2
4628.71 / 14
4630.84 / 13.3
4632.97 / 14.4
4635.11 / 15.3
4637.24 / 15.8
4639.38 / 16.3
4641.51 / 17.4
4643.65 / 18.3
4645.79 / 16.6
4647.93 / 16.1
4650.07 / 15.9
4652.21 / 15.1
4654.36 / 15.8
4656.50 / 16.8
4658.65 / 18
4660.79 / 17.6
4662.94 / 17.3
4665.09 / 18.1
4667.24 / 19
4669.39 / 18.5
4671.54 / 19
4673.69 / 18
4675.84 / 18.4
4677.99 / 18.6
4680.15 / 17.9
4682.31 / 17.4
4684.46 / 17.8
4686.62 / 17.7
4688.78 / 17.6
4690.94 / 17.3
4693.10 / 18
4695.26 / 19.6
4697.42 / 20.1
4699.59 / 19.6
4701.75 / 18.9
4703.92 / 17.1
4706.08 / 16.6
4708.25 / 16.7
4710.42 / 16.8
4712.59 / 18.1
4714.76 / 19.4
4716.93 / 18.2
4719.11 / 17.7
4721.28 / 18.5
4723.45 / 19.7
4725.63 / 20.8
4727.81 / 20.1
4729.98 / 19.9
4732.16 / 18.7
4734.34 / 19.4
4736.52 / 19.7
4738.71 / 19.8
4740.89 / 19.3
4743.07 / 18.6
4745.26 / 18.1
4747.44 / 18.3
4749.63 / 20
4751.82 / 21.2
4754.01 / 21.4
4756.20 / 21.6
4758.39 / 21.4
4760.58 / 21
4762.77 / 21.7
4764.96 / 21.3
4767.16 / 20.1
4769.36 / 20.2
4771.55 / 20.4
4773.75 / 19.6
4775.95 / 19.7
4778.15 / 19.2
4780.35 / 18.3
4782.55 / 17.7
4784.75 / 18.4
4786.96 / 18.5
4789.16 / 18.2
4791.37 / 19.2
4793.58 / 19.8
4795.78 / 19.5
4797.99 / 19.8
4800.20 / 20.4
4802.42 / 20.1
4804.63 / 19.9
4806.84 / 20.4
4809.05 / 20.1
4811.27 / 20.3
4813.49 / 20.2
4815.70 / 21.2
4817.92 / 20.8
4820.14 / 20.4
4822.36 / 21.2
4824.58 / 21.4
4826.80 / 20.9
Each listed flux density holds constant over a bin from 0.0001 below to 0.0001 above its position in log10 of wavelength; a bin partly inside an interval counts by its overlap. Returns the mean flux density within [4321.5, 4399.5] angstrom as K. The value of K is 13.8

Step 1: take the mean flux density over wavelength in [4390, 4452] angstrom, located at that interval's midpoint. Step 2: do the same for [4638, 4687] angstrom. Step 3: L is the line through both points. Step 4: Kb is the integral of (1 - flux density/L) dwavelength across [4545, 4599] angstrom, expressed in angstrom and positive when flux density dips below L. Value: 3.81 angstrom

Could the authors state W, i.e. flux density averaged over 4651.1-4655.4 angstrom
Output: 15.4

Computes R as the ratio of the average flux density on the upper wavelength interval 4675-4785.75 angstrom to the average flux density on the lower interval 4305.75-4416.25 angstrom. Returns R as 1.36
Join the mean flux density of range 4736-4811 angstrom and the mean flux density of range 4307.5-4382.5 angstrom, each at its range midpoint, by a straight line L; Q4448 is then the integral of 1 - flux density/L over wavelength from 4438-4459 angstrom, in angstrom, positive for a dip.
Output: 1.0 angstrom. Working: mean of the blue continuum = 14.1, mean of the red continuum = 19.8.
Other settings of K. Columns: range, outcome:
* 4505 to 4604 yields 14.5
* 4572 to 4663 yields 16.3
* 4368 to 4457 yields 13.9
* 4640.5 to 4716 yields 17.7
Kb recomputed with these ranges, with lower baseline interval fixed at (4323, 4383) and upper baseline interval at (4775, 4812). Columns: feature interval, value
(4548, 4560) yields 2.51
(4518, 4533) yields 1.66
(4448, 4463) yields 0.61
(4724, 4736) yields -0.79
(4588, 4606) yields 0.56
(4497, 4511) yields 0.96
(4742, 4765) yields -1.85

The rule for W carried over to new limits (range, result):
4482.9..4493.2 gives 14.1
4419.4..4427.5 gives 13.7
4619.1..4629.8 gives 15.7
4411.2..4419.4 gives 13.7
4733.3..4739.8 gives 19.6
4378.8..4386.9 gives 13.6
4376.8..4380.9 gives 13.5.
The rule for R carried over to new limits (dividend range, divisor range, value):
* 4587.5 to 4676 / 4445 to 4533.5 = 1.17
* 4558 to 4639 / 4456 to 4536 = 1.14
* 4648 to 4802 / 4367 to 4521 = 1.34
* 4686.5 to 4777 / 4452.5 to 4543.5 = 1.37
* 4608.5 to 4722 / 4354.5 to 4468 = 1.25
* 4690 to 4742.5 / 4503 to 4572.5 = 1.36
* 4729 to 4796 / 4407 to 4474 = 1.42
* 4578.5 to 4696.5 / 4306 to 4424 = 1.20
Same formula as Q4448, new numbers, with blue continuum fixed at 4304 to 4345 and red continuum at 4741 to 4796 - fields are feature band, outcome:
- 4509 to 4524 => 2.55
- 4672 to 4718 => 1.80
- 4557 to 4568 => 0.45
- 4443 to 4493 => 5.05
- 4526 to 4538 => 2.27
